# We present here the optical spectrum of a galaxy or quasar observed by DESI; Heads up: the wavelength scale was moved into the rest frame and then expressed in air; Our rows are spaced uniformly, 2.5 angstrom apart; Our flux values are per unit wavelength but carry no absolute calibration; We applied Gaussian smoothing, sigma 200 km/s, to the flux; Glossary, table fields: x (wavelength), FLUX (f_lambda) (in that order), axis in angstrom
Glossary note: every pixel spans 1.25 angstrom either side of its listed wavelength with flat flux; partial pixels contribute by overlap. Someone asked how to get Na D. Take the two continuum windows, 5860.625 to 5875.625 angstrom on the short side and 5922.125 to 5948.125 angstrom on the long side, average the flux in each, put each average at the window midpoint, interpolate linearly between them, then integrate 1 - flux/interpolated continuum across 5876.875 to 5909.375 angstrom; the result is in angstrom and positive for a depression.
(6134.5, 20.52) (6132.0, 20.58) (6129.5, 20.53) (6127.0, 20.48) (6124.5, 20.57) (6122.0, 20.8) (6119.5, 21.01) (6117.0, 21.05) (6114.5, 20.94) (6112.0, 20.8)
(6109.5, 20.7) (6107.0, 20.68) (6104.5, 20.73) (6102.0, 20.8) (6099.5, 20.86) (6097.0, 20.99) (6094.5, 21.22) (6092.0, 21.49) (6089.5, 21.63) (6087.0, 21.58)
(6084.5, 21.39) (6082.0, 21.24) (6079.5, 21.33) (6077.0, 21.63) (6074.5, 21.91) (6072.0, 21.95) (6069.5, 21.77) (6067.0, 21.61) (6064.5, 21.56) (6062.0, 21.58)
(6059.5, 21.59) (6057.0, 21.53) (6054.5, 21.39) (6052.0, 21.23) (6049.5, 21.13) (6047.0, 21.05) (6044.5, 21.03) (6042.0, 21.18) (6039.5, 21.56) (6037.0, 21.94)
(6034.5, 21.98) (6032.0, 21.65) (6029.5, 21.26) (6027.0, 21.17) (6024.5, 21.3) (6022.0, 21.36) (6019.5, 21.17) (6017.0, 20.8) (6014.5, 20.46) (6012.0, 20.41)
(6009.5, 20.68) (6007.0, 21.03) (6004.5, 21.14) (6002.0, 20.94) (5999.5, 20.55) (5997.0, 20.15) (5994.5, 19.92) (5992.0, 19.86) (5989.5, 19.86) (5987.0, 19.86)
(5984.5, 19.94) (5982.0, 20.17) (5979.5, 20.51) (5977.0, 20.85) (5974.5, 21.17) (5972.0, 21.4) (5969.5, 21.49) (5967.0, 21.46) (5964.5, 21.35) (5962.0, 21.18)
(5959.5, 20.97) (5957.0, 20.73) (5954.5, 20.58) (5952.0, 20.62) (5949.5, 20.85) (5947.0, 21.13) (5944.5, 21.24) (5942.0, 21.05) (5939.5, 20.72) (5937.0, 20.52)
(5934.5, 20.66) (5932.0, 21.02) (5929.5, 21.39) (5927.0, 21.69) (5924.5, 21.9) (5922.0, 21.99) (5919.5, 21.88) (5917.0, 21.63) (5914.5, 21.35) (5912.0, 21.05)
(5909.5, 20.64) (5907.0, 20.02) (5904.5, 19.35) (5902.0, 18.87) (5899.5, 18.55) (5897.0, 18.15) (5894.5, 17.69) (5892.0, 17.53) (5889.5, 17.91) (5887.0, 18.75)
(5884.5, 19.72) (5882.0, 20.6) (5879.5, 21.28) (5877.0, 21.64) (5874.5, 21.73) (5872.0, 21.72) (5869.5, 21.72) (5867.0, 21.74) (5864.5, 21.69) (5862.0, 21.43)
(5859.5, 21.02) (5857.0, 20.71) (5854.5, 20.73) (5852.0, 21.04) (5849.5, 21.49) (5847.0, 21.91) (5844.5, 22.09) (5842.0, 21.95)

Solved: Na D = 3.5 angstrom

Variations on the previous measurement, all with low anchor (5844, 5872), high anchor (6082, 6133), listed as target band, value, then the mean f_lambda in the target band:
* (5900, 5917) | 0.9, 20.2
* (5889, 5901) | 1.9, 18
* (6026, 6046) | -0.4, 21.5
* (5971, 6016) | 1.4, 20.5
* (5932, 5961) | 0.6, 20.8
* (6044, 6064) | -0.3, 21.3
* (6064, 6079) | -0.5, 21.7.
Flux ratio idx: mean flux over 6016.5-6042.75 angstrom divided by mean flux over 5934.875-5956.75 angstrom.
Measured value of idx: 1.03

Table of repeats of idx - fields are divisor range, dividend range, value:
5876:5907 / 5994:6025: 1.08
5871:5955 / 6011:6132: 1.04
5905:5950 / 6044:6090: 1.02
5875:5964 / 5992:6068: 1.03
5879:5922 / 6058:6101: 1.09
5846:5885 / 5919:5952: 1.00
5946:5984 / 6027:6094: 1.03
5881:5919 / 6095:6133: 1.07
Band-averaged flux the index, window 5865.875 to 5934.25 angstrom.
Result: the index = 20.4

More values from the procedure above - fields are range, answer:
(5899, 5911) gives 19.6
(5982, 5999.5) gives 20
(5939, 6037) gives 20.9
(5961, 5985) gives 21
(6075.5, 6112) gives 21.2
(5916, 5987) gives 21.1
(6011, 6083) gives 21.4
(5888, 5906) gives 18.3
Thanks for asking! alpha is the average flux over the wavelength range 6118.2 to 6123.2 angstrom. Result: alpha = 20.9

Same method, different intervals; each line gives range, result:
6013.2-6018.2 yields 20.6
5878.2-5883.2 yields 21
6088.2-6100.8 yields 21.2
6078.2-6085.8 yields 21.3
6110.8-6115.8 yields 20.9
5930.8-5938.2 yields 20.7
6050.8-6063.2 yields 21.5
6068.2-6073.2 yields 21.9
